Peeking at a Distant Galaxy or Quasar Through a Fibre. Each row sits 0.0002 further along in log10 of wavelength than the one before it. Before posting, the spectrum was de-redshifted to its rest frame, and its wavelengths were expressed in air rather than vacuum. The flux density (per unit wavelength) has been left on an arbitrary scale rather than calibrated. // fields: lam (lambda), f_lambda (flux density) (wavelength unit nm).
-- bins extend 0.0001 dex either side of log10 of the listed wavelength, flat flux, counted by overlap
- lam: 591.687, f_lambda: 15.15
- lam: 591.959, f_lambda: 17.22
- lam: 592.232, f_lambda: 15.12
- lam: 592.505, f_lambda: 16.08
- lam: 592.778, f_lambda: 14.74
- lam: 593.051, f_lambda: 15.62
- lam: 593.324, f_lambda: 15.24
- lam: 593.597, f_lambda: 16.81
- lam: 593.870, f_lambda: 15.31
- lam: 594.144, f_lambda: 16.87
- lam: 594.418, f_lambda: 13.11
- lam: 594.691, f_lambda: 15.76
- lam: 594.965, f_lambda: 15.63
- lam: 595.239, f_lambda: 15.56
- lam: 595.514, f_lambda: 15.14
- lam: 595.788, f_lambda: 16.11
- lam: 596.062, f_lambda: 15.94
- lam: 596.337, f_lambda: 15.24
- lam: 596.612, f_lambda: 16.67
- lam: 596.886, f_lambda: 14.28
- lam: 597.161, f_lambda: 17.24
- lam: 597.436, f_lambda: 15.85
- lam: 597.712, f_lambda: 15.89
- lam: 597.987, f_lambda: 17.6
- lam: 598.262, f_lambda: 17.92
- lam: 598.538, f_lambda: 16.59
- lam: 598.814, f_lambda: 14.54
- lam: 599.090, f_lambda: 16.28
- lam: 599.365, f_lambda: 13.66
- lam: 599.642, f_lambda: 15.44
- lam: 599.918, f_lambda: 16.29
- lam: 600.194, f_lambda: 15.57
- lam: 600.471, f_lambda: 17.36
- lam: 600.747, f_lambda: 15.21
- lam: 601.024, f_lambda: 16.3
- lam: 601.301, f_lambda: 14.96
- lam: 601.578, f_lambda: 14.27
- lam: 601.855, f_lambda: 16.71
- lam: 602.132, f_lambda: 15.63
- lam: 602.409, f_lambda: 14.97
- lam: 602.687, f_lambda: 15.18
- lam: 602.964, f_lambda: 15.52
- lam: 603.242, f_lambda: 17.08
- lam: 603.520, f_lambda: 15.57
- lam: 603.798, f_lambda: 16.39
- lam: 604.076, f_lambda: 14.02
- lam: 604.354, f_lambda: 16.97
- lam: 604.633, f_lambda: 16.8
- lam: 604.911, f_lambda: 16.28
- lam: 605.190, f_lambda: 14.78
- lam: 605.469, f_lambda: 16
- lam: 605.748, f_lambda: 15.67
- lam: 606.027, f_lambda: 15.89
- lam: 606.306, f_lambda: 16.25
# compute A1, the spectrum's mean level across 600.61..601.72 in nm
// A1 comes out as 15.2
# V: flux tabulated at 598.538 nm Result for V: 16.59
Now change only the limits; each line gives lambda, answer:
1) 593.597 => 16.81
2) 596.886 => 14.28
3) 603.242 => 17.08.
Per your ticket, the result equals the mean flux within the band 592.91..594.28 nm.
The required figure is 16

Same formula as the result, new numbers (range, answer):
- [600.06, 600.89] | 16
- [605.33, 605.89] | 15.8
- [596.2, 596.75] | 16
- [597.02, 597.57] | 16.5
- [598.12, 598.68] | 17.2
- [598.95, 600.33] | 15.5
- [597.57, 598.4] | 17.1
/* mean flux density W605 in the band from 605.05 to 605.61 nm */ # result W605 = 15.4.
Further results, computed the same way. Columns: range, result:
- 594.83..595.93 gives 15.6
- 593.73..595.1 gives 15.3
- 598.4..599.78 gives 15.3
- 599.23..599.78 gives 14.5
